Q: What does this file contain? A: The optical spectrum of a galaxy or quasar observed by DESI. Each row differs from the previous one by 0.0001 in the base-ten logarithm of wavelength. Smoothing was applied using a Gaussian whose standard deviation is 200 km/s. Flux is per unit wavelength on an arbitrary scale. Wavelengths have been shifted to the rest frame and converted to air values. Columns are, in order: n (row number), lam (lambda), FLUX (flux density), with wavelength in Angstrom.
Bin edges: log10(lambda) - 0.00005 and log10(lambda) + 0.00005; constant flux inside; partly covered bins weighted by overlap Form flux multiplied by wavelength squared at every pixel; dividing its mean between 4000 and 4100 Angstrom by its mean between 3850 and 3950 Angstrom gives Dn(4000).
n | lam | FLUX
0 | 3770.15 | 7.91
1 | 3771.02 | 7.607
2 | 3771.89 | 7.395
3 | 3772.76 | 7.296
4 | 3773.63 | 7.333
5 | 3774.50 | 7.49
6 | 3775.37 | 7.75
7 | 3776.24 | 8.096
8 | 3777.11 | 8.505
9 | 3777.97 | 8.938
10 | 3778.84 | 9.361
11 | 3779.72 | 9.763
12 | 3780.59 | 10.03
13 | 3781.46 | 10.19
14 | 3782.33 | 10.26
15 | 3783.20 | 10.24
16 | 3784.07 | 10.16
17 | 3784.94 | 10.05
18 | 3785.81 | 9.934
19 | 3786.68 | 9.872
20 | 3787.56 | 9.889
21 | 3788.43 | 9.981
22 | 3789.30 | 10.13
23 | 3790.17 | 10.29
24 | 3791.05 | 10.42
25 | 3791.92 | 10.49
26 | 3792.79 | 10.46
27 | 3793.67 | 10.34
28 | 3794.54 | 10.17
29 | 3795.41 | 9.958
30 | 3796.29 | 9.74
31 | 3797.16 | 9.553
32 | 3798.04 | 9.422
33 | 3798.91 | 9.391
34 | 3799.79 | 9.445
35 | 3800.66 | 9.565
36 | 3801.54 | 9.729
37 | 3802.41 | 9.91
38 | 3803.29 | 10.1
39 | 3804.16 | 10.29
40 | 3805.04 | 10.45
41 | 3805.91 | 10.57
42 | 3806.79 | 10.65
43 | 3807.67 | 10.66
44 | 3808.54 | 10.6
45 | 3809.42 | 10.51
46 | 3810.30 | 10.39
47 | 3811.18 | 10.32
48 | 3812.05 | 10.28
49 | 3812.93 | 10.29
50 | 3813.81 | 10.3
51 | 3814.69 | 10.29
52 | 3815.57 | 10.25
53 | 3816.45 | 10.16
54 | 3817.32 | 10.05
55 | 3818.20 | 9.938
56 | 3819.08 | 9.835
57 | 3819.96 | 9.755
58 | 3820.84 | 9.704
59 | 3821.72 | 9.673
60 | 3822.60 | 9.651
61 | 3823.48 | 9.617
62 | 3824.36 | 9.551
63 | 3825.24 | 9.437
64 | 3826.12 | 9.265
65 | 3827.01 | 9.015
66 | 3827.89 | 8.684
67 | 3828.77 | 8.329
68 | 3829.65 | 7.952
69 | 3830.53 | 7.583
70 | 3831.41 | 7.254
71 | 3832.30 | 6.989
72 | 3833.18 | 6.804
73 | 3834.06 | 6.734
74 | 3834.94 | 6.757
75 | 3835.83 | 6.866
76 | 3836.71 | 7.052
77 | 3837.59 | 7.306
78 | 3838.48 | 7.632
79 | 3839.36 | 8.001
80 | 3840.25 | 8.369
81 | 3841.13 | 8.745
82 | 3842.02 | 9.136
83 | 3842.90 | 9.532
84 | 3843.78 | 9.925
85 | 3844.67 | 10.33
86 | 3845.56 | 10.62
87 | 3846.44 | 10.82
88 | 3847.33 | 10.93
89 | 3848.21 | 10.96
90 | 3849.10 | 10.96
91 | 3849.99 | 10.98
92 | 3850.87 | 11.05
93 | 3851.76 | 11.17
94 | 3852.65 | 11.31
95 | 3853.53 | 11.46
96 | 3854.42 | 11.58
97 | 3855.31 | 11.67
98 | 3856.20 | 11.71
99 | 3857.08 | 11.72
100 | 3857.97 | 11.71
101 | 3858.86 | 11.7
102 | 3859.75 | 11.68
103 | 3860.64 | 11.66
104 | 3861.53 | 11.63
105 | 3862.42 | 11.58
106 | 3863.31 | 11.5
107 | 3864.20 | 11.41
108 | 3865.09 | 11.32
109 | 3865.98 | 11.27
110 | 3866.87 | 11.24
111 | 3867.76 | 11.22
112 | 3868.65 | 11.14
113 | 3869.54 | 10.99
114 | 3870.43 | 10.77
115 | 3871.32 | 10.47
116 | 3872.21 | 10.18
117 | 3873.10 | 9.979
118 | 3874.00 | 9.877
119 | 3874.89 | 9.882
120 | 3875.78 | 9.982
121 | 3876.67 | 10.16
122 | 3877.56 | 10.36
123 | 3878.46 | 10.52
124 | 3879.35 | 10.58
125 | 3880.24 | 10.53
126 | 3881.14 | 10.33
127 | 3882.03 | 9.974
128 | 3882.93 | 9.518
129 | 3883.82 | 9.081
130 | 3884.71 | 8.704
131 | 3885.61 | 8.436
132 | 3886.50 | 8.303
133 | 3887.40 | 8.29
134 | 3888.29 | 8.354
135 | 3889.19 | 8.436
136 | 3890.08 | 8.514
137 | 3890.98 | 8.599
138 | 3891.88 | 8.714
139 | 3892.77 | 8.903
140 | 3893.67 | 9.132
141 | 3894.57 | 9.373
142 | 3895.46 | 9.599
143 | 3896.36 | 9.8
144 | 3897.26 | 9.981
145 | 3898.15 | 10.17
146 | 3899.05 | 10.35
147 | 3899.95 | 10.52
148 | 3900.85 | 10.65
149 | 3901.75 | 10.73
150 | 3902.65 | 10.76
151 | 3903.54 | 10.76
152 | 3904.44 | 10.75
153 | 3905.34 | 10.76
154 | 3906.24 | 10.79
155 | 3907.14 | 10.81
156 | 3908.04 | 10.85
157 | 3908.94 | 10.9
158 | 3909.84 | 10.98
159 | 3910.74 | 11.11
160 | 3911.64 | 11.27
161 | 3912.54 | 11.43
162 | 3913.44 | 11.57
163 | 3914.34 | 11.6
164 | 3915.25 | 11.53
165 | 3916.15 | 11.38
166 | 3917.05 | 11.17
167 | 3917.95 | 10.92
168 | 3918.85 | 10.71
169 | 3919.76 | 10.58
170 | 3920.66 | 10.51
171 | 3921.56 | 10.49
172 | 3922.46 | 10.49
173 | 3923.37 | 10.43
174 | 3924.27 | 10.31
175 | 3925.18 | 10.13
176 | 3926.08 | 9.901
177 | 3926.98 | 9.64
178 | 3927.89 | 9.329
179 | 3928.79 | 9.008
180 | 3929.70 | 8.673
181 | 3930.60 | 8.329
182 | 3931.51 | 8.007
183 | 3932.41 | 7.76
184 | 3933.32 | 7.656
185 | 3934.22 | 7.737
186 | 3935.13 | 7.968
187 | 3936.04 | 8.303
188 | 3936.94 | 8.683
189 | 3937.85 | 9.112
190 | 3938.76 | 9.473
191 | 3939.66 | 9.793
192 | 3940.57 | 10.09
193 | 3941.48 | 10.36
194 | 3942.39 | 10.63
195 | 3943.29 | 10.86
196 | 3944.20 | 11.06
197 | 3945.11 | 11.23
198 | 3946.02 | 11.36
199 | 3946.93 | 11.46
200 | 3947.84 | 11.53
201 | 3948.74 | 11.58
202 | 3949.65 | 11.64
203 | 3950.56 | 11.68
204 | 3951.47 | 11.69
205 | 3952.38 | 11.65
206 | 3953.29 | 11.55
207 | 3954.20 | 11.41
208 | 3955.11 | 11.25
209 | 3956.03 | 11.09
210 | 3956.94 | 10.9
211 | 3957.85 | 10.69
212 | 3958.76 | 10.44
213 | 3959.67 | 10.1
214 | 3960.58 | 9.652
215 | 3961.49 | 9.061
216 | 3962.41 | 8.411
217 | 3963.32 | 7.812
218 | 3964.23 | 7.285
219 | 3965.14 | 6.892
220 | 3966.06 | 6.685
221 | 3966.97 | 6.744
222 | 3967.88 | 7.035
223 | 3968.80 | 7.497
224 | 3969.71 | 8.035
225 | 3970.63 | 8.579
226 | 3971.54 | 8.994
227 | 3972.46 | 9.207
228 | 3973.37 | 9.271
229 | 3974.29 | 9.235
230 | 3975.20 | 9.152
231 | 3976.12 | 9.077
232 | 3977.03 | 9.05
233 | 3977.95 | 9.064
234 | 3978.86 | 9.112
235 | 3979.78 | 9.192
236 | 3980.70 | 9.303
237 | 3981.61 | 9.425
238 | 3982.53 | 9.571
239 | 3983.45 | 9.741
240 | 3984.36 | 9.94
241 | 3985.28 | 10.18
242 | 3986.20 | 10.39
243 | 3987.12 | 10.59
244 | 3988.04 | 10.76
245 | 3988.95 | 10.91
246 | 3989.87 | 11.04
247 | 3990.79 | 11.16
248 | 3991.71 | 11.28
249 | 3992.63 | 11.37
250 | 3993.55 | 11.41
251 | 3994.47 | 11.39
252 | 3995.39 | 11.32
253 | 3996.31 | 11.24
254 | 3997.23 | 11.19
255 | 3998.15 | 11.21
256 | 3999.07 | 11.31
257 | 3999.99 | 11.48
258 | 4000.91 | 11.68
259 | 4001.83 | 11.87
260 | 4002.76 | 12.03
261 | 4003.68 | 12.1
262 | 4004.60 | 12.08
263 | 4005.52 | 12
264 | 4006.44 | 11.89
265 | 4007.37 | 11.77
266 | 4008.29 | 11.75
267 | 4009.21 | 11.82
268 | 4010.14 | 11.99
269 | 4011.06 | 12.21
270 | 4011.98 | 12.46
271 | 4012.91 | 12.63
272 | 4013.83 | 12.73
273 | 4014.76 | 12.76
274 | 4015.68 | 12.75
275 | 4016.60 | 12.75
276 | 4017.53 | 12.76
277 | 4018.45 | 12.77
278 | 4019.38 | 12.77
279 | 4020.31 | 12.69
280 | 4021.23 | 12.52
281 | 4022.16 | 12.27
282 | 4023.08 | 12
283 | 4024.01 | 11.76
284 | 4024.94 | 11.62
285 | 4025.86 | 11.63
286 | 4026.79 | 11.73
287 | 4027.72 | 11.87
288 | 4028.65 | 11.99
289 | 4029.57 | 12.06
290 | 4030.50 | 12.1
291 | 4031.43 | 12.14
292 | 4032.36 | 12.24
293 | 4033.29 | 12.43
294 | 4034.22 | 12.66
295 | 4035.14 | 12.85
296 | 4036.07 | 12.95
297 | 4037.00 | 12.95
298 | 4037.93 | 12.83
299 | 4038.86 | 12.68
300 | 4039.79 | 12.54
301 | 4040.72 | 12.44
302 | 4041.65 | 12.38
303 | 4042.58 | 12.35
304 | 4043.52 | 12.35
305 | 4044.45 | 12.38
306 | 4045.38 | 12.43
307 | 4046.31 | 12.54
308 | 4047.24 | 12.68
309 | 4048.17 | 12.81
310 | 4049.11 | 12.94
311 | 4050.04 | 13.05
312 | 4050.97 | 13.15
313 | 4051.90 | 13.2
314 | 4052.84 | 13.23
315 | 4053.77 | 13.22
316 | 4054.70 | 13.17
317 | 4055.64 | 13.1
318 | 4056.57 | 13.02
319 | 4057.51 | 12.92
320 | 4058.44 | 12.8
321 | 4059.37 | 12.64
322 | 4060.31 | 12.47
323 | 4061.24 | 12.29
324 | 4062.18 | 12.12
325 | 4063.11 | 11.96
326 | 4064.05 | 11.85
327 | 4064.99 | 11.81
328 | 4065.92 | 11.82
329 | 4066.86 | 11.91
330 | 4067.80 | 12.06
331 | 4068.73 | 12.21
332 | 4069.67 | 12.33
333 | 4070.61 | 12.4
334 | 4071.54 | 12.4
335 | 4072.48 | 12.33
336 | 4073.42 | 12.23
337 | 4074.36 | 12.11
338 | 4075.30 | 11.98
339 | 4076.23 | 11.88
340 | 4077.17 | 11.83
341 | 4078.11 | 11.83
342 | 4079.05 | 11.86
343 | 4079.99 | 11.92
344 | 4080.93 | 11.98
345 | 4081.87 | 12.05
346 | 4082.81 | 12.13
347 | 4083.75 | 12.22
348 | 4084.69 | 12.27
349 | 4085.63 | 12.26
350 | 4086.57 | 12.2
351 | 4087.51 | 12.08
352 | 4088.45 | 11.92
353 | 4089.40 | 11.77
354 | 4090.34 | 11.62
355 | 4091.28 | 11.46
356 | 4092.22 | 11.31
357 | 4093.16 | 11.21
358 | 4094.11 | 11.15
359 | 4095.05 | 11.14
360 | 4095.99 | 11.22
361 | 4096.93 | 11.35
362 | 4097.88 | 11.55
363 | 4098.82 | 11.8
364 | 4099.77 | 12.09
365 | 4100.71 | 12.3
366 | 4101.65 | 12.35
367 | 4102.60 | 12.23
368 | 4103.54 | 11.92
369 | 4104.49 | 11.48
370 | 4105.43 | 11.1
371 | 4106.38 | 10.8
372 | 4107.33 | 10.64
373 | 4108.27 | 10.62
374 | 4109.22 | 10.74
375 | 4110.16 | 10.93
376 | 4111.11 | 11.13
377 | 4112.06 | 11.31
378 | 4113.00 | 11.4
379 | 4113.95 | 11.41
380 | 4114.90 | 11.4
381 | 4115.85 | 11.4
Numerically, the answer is 1.28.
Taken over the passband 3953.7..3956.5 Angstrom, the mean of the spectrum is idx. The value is 11.2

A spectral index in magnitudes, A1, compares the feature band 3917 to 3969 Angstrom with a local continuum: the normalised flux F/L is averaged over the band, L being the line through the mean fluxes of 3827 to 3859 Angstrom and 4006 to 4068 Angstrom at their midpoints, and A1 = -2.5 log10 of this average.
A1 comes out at 0.13 mag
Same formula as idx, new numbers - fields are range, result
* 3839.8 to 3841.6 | 8.53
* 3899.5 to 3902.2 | 10.6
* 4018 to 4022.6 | 12.6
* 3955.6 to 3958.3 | 10.9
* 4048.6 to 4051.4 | 13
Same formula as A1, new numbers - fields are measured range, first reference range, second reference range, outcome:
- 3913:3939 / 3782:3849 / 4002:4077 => 0.13 mag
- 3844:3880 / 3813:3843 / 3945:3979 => -0.22 mag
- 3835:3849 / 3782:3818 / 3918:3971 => 0.11 mag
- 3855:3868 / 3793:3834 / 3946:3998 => -0.19 mag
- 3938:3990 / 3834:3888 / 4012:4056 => 0.18 mag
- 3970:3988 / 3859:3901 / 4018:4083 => 0.21 mag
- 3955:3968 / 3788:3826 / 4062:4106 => 0.23 mag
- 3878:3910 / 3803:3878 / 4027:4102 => 0.08 mag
